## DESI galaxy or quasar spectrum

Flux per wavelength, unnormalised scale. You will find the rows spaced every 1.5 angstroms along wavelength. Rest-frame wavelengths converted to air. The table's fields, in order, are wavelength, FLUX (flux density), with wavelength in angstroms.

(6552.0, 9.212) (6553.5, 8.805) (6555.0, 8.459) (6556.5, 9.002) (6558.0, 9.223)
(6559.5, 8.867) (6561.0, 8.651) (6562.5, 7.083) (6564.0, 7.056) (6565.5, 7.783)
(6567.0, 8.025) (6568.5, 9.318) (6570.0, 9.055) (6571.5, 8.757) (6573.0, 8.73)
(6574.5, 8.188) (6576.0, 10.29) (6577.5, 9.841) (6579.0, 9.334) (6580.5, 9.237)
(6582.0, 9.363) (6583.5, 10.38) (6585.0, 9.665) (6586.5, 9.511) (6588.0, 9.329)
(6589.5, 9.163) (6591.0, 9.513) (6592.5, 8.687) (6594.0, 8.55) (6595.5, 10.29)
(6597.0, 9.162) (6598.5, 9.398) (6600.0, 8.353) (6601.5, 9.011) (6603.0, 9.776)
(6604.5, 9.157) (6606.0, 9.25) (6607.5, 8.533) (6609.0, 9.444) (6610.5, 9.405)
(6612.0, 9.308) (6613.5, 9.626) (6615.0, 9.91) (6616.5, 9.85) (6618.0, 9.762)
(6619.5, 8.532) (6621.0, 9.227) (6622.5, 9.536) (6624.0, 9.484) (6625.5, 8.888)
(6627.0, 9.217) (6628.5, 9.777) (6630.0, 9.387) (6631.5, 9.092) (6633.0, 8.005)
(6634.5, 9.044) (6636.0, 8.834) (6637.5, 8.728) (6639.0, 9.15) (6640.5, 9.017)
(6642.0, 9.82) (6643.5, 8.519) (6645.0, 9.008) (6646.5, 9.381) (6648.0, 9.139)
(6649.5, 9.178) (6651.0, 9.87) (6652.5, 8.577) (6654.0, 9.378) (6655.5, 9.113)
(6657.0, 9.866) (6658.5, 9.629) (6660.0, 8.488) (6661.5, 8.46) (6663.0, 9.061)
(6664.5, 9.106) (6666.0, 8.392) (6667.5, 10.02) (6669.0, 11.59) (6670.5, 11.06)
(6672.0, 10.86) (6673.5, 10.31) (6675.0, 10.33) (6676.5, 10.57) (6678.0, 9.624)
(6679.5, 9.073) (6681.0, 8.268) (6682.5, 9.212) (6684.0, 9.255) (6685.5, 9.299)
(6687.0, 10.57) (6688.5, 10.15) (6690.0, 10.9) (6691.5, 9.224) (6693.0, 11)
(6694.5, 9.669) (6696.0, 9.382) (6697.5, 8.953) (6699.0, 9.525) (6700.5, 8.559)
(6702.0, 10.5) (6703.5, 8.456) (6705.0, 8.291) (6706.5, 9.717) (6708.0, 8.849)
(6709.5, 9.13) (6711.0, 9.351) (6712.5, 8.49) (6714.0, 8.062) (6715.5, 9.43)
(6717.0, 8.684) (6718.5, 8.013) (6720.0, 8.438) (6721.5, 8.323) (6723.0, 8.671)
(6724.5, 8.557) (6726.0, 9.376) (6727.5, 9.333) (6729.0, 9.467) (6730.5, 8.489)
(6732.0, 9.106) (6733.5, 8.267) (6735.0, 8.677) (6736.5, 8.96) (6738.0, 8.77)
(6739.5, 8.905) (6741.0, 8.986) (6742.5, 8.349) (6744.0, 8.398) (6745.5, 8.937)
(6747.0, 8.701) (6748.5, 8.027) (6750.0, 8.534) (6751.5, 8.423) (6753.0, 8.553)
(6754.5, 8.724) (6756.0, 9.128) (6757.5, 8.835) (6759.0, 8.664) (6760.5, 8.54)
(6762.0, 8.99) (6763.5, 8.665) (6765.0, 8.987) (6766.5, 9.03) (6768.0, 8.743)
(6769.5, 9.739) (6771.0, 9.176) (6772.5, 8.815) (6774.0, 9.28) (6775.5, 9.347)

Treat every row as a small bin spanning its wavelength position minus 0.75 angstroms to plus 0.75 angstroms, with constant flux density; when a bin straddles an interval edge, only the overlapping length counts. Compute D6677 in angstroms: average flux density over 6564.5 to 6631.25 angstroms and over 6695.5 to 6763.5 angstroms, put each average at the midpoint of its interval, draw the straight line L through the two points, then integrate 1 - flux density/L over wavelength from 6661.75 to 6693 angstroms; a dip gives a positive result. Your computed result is -3.0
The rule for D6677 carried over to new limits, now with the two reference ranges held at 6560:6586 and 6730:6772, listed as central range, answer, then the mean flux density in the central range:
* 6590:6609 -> -0.63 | 9.15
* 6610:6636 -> -1.29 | 9.28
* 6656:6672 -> -1.46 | 9.62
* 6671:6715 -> -3.56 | 9.51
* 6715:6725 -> 0.24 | 8.57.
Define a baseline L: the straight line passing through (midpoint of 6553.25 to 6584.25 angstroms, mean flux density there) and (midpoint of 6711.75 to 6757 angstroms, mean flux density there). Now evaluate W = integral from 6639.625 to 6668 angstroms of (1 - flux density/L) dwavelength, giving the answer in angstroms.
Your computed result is -1.27 angstroms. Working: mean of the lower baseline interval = 8.83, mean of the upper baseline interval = 8.69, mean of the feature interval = 9.15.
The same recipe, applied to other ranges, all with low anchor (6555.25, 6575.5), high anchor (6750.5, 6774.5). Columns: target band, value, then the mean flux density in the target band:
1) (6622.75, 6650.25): -1.55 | 9.1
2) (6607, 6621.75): -1.38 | 9.37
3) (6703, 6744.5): 0.14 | 8.77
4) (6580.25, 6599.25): -1.99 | 9.41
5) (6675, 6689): -1.41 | 9.59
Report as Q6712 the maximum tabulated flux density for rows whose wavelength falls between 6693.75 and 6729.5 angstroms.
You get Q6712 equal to 10.5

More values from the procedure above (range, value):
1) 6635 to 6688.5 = 11.59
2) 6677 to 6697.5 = 11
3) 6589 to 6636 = 10.29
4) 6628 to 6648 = 9.82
